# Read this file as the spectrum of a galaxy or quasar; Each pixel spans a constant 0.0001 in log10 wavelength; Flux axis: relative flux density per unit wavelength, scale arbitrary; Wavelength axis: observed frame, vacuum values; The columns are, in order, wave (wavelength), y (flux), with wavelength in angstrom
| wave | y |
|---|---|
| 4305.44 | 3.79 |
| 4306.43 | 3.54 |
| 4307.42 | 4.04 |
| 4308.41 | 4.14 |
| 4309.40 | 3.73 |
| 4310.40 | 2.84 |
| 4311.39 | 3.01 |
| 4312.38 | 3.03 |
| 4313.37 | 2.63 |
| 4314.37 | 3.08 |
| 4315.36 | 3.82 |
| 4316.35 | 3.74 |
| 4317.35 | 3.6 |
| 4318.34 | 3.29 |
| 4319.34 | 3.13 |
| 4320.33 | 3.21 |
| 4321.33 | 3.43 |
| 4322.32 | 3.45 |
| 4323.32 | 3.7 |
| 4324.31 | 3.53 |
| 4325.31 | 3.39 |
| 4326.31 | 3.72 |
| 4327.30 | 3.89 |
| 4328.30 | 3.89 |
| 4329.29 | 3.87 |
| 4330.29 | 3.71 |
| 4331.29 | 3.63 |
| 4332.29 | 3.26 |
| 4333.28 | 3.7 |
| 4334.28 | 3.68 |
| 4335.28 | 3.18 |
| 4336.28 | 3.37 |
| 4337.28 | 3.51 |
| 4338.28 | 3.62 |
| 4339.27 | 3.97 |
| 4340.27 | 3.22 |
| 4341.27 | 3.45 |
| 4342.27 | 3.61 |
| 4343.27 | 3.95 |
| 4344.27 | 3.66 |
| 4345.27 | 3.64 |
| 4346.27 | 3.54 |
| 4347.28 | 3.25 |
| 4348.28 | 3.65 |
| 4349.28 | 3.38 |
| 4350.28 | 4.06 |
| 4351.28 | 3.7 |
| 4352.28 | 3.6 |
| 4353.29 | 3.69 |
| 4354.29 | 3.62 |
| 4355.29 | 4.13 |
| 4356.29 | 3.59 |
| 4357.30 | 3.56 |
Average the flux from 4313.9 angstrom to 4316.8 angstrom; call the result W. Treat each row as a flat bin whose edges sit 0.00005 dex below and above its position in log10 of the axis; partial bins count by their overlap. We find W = 3.56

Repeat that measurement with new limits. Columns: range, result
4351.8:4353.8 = 3.64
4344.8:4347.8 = 3.47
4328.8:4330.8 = 3.78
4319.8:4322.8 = 3.37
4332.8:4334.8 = 3.68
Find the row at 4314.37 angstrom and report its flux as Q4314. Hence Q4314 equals 3.08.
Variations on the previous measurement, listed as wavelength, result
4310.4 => 2.84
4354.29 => 3.62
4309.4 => 3.73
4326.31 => 3.72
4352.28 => 3.6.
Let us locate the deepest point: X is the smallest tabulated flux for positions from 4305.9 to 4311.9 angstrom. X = 2.84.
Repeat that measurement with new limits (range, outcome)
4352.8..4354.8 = 3.62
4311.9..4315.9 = 2.63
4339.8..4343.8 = 3.22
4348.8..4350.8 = 3.38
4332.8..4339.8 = 3.18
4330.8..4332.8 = 3.26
